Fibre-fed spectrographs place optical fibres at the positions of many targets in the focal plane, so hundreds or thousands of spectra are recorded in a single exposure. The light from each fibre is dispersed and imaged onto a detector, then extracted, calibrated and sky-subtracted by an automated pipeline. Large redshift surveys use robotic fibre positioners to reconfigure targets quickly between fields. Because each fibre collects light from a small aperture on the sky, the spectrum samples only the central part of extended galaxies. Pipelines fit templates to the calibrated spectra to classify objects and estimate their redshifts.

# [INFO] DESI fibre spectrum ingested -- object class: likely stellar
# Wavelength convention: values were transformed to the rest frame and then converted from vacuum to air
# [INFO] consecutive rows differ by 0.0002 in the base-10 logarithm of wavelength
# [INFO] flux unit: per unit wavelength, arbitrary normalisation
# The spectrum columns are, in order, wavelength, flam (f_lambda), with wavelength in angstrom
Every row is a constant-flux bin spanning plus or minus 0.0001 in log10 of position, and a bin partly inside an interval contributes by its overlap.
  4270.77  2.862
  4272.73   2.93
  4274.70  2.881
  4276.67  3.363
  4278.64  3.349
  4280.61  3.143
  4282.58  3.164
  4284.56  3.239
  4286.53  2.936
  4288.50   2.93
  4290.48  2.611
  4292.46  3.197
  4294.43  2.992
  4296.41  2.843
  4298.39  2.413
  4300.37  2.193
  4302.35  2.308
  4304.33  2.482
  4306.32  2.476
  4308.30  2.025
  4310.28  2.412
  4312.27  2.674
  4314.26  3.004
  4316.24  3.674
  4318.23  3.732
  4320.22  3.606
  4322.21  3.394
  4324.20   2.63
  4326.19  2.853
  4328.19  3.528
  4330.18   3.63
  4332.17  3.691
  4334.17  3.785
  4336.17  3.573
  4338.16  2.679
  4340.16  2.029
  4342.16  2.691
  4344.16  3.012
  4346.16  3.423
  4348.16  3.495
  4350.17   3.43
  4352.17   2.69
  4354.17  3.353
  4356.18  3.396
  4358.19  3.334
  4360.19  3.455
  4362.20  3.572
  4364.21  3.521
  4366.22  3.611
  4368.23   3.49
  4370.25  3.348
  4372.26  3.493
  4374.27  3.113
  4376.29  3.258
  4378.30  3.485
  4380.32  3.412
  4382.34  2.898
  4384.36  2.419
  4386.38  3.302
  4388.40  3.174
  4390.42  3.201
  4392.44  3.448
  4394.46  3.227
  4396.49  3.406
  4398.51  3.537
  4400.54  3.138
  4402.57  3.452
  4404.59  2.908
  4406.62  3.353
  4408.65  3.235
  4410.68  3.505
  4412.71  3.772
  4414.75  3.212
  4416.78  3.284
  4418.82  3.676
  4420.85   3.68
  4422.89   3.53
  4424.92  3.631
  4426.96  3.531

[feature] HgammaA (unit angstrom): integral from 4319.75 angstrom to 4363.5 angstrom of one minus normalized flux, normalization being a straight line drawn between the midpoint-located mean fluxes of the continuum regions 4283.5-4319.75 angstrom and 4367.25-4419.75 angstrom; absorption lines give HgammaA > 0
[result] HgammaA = -3.2 angstrom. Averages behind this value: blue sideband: 2.8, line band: 3.24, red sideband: 3.3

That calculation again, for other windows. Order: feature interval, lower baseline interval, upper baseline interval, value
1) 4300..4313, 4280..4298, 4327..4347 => 2.94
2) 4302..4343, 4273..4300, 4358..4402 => 1.39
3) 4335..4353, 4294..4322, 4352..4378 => 0.86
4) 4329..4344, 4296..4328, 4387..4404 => -0.99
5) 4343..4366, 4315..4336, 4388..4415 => 0.45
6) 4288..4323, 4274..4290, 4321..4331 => 3.74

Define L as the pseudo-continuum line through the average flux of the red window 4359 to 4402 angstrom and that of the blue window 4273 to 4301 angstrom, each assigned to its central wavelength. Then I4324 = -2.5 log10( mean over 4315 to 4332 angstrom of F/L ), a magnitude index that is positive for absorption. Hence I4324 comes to -0.100 mag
